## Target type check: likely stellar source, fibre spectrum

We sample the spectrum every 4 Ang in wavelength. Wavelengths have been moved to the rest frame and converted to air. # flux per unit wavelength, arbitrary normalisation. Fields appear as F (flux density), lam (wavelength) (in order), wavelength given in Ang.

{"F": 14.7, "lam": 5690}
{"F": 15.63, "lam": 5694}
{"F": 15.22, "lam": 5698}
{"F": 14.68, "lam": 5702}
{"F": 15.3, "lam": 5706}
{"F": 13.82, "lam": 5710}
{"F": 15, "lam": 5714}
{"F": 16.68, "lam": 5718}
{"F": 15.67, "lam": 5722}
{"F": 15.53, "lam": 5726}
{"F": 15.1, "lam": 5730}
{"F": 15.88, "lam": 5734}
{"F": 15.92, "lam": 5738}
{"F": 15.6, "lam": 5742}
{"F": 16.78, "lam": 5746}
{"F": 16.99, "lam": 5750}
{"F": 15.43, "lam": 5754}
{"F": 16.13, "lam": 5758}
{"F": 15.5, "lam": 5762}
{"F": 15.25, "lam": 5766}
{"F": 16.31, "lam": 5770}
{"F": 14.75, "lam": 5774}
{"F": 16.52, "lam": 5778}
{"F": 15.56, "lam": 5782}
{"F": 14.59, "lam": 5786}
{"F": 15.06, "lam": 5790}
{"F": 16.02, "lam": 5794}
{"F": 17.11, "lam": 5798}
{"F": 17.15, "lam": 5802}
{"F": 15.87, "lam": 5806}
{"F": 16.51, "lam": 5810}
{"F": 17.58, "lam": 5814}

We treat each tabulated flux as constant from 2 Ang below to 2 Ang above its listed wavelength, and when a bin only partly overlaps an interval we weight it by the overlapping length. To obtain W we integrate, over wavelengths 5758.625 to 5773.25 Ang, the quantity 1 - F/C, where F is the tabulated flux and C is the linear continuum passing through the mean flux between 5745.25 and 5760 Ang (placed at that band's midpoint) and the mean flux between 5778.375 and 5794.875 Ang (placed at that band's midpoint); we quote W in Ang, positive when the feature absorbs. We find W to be 0.3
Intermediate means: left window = 16.3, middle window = 15.6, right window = 15.4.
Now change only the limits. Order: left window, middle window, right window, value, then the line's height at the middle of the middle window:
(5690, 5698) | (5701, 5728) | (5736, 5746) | 0.6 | 15.6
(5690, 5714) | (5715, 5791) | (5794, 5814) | 0.2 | 15.8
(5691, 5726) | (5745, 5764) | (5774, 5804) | -0.6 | 15.6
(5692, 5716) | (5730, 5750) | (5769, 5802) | -0.9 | 15.3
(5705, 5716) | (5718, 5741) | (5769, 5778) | -1.2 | 15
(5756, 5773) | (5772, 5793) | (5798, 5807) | 1.1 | 16.2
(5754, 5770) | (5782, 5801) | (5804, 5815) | 0.6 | 16.2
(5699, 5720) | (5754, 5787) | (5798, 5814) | 1.1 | 16.1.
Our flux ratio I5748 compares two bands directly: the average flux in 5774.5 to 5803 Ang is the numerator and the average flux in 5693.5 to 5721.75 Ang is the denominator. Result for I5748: 1.05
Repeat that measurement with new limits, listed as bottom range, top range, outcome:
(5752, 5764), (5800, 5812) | 1.05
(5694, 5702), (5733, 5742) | 1.04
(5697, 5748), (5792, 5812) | 1.07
